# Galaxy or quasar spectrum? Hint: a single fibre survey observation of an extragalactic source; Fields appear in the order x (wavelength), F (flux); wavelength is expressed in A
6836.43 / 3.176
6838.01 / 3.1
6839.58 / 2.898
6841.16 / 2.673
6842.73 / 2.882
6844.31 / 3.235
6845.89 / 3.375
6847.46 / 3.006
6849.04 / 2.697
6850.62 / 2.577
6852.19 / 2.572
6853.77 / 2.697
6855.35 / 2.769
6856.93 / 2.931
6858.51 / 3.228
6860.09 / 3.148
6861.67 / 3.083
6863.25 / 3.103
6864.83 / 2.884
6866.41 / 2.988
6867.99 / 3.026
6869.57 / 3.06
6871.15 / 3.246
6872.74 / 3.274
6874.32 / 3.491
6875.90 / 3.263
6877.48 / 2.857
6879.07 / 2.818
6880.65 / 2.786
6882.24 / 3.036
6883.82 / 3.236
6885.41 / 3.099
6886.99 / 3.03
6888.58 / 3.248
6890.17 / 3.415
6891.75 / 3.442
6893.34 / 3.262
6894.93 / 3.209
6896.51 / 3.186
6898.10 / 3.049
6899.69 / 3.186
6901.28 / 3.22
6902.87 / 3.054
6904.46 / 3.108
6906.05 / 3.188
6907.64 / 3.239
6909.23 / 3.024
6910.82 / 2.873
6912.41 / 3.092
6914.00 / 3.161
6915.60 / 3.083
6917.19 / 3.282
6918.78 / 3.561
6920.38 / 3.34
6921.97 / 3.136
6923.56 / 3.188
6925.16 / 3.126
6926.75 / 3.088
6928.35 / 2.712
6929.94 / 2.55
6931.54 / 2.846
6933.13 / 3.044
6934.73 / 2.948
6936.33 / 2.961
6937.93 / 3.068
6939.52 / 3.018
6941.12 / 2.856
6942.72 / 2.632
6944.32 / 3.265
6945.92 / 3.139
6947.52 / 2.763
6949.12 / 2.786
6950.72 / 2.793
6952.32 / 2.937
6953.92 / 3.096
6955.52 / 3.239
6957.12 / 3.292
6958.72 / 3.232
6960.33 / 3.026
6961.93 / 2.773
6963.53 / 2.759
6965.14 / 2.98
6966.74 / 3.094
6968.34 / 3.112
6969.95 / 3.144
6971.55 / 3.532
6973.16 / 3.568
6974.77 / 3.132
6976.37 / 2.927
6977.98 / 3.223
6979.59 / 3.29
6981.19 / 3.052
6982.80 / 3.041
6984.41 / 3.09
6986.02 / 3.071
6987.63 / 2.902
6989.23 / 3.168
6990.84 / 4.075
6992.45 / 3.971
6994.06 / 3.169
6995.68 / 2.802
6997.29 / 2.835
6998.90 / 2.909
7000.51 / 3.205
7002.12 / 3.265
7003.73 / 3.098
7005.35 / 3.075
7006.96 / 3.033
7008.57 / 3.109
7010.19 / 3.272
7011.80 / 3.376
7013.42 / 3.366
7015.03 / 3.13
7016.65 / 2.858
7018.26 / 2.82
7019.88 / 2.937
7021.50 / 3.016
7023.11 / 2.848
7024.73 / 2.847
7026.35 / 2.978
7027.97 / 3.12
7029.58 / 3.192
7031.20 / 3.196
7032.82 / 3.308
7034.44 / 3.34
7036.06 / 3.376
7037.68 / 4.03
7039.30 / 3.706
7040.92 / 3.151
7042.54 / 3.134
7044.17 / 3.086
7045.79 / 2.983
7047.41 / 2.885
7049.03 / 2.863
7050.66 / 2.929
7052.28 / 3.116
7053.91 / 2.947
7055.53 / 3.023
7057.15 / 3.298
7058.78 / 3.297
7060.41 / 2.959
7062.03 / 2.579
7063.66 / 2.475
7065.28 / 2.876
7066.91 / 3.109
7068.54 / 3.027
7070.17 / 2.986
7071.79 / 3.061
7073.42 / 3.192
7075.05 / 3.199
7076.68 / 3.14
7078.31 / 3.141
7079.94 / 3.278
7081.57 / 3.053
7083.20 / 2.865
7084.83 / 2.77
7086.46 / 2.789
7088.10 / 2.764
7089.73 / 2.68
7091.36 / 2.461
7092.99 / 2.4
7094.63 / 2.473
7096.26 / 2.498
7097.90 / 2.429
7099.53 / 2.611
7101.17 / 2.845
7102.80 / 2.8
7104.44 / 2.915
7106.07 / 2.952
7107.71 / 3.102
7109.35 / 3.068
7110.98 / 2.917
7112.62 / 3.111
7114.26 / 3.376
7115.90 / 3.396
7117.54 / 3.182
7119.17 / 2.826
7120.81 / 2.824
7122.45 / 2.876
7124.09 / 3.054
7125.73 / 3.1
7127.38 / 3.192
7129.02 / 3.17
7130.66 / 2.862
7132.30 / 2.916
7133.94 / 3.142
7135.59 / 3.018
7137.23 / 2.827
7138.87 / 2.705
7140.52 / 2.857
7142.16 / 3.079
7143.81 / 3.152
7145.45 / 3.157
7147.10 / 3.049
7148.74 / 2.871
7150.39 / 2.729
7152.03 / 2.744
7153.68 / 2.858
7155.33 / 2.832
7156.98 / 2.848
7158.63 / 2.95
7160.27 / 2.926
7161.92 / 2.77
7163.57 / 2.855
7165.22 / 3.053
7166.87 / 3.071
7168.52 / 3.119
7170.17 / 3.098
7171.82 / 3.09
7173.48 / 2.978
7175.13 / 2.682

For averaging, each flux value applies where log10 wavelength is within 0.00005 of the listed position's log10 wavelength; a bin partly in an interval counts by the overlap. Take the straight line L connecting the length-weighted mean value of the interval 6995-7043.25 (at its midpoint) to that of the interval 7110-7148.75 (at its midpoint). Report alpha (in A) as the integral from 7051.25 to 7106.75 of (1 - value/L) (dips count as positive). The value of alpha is 3.64 A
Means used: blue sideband 3.15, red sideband 3.03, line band 2.88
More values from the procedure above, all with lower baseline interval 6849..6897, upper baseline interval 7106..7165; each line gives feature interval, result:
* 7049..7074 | 0.1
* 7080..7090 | 0.4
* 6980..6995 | -1.3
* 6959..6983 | -0.7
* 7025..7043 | -1.8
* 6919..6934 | 0.1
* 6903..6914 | -0.2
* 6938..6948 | 0.3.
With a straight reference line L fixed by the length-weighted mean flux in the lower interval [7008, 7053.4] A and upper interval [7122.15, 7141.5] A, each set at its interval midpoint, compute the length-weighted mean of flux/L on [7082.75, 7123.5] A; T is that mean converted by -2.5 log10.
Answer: 0.07 mag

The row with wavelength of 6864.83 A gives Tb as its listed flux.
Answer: 2.884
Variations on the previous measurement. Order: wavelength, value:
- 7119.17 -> 2.826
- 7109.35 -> 3.068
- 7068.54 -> 3.027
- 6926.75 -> 3.088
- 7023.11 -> 2.848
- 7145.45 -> 3.157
